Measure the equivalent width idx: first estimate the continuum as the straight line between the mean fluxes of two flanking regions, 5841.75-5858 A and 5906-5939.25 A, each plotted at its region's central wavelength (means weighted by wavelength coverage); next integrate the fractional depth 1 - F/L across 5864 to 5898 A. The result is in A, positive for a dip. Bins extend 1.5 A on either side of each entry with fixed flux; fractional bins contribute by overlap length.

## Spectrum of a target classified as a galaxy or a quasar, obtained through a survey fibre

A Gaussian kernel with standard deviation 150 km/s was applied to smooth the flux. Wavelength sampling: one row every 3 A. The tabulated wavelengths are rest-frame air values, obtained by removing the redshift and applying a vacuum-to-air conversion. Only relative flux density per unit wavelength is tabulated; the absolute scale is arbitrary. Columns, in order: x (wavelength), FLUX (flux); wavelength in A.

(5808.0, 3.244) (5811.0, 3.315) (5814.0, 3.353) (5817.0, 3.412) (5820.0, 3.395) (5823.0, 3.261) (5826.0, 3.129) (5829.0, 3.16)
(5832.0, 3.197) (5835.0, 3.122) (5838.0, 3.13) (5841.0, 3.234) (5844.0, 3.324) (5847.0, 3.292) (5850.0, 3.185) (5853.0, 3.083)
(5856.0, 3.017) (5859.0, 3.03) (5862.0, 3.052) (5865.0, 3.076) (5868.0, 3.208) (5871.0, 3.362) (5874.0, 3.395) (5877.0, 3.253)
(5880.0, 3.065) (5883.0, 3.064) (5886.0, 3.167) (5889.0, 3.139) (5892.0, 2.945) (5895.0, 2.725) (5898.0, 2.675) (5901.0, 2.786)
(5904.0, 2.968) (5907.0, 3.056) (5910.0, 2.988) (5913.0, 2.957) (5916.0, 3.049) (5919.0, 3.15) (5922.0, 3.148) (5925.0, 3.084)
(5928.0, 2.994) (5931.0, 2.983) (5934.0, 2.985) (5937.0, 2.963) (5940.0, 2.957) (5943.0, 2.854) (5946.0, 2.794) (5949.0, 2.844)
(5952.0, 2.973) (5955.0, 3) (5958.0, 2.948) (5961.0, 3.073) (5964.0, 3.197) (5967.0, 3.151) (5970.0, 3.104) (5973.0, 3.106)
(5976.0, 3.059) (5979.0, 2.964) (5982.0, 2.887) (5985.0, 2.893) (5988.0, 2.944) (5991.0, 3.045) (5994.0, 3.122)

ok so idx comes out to 0.08 A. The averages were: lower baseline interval 3.18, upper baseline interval 3.03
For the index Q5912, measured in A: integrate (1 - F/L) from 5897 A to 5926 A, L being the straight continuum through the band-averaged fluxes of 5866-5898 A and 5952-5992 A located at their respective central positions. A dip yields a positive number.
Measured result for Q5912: 0.9 A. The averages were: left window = 3.11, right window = 3.03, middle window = 2.99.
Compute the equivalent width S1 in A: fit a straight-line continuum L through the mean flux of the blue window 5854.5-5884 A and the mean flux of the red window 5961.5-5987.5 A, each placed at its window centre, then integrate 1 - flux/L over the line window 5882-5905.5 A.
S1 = 1.5 A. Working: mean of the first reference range 3.15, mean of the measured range 2.93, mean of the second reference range 3.04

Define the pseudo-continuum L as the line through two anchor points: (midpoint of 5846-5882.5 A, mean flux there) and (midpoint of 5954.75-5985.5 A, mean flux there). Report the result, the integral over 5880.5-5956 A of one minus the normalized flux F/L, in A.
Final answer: 3.2 A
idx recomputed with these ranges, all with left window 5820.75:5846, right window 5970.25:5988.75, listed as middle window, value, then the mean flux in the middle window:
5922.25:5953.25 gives 1.0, 2.95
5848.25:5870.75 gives 0.4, 3.11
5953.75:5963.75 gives 0.0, 3.03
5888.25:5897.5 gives 0.7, 2.89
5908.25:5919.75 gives 0.2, 3.03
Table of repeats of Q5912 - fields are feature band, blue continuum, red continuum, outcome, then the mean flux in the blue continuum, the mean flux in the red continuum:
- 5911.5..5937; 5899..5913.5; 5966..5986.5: -0.7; 2.94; 3.02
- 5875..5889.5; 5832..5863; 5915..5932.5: -0.2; 3.15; 3.07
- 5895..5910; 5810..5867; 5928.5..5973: 1.0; 3.2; 2.99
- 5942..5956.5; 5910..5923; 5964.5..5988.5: 0.7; 3.06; 3.02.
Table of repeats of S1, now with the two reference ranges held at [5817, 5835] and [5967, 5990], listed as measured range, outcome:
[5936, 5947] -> 0.60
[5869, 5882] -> -0.40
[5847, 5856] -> 0.16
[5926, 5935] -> 0.25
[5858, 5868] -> 0.32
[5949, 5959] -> 0.28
